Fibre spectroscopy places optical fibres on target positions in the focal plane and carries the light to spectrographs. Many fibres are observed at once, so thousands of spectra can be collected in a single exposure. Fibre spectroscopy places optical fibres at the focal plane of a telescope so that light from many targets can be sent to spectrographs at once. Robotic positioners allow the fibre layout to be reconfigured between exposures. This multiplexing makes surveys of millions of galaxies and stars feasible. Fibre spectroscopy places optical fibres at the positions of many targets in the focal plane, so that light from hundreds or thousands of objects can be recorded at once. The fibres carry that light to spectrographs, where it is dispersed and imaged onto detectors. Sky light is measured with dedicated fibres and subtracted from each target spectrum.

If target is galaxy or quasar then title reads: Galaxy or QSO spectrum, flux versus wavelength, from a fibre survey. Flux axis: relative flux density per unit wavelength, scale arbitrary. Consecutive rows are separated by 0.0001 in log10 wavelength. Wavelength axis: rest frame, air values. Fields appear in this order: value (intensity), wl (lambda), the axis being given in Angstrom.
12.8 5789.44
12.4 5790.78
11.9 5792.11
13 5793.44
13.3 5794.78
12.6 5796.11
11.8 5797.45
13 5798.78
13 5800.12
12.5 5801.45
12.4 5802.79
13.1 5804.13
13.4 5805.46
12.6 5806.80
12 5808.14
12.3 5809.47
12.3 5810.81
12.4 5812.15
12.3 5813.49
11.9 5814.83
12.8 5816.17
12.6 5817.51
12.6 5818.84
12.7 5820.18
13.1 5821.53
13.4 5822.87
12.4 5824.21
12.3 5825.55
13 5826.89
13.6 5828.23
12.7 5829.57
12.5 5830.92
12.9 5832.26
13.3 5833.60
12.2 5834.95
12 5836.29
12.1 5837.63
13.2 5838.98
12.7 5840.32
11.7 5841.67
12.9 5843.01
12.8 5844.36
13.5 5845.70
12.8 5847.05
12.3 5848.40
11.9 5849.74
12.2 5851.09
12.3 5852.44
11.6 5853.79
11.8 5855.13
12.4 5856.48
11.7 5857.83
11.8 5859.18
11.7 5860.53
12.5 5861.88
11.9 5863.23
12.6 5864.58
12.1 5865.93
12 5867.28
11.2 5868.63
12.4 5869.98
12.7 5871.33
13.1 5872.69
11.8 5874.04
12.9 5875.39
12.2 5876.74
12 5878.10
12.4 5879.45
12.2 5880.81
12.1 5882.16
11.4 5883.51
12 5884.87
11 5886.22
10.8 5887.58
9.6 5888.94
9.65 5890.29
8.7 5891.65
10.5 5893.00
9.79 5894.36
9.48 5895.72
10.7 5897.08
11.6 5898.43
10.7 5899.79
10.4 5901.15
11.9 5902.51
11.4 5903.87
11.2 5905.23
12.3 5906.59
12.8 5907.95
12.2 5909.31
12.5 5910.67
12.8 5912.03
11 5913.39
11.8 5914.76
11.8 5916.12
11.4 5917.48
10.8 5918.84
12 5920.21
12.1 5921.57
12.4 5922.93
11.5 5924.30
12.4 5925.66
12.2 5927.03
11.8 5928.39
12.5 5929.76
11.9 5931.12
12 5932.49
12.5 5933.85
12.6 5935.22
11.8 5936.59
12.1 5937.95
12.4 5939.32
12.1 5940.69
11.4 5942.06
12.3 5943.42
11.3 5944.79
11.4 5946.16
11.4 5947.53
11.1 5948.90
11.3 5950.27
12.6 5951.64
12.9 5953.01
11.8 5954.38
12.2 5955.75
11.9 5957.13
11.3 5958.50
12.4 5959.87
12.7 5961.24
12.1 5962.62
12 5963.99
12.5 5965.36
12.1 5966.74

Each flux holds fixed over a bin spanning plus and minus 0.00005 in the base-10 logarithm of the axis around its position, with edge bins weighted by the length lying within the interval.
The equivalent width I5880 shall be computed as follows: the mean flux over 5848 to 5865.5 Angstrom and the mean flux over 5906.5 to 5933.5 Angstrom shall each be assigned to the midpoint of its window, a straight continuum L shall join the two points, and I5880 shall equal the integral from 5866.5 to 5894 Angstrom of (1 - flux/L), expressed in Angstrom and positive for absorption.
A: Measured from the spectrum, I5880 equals 1.2 Angstrom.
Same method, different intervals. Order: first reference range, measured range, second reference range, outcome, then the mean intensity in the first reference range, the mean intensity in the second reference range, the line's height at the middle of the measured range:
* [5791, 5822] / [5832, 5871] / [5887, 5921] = -1.25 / 12.6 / 11.1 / 11.9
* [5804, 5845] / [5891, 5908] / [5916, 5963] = 1.91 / 12.6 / 12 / 12.2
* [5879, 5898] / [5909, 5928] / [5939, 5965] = -1.04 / 10.7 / 11.9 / 11.3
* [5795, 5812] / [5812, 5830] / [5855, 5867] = -0.40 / 12.6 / 12.1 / 12.4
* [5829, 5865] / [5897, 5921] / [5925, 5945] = 1.04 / 12.4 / 12.1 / 12.2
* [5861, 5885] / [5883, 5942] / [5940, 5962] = 2.60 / 12.2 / 11.9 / 12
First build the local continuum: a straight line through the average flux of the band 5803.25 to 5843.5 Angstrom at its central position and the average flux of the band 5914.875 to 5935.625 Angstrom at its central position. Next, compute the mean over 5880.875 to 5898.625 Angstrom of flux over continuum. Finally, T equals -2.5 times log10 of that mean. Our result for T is 0.15 mag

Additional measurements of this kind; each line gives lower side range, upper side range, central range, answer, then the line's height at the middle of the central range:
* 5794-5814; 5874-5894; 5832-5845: -0.049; 12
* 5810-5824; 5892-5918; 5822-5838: -0.027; 12.4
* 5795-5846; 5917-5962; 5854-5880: 0.019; 12.4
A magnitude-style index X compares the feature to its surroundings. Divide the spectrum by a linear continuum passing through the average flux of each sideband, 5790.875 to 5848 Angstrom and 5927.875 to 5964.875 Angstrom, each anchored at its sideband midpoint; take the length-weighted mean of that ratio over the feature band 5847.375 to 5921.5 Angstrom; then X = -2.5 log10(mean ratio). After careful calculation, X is 0.06 mag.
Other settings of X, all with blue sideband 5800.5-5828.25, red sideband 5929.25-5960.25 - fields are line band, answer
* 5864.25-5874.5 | 0.010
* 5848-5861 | 0.041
